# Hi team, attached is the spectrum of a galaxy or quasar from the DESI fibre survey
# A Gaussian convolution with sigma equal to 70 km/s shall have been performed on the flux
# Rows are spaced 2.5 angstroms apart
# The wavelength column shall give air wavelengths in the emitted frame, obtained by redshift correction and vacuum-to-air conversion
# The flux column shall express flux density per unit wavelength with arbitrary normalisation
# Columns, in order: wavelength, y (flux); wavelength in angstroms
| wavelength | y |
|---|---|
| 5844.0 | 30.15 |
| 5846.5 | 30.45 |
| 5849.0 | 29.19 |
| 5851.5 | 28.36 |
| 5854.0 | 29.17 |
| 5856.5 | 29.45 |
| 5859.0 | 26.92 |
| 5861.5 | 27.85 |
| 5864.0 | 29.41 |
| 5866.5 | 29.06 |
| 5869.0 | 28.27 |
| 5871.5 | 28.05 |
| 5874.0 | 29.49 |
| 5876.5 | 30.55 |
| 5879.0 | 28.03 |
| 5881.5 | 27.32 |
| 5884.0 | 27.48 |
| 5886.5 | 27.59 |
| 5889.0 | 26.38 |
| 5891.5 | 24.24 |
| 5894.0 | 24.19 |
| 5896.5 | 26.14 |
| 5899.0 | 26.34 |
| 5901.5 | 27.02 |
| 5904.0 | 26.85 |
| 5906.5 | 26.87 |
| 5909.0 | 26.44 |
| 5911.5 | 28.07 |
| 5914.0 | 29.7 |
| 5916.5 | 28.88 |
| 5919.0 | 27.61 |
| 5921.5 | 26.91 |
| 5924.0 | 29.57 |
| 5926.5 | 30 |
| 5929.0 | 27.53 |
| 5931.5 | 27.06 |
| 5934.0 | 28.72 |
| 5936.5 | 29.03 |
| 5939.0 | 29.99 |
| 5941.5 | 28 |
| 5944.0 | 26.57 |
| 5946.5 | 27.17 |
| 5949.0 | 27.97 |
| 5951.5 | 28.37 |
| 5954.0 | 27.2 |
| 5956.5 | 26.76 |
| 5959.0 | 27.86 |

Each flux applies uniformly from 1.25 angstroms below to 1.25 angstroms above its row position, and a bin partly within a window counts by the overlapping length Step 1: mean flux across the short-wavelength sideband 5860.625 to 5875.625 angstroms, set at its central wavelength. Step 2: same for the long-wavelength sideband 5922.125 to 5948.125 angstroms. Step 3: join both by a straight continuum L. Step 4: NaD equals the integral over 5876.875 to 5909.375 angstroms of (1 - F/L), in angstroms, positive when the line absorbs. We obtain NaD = 2.2 angstroms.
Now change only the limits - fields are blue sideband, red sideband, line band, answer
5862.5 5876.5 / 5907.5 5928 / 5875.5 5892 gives 0.8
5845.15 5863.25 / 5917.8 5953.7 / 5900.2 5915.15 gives 0.5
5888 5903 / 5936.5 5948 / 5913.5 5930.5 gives -0.9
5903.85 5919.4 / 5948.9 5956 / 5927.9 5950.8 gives -0.2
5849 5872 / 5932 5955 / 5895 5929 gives 0.7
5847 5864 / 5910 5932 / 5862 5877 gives -0.2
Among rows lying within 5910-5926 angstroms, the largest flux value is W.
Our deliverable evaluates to 29.7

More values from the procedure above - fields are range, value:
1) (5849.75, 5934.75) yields 30.55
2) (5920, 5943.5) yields 30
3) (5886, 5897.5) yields 27.59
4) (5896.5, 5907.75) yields 27.02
